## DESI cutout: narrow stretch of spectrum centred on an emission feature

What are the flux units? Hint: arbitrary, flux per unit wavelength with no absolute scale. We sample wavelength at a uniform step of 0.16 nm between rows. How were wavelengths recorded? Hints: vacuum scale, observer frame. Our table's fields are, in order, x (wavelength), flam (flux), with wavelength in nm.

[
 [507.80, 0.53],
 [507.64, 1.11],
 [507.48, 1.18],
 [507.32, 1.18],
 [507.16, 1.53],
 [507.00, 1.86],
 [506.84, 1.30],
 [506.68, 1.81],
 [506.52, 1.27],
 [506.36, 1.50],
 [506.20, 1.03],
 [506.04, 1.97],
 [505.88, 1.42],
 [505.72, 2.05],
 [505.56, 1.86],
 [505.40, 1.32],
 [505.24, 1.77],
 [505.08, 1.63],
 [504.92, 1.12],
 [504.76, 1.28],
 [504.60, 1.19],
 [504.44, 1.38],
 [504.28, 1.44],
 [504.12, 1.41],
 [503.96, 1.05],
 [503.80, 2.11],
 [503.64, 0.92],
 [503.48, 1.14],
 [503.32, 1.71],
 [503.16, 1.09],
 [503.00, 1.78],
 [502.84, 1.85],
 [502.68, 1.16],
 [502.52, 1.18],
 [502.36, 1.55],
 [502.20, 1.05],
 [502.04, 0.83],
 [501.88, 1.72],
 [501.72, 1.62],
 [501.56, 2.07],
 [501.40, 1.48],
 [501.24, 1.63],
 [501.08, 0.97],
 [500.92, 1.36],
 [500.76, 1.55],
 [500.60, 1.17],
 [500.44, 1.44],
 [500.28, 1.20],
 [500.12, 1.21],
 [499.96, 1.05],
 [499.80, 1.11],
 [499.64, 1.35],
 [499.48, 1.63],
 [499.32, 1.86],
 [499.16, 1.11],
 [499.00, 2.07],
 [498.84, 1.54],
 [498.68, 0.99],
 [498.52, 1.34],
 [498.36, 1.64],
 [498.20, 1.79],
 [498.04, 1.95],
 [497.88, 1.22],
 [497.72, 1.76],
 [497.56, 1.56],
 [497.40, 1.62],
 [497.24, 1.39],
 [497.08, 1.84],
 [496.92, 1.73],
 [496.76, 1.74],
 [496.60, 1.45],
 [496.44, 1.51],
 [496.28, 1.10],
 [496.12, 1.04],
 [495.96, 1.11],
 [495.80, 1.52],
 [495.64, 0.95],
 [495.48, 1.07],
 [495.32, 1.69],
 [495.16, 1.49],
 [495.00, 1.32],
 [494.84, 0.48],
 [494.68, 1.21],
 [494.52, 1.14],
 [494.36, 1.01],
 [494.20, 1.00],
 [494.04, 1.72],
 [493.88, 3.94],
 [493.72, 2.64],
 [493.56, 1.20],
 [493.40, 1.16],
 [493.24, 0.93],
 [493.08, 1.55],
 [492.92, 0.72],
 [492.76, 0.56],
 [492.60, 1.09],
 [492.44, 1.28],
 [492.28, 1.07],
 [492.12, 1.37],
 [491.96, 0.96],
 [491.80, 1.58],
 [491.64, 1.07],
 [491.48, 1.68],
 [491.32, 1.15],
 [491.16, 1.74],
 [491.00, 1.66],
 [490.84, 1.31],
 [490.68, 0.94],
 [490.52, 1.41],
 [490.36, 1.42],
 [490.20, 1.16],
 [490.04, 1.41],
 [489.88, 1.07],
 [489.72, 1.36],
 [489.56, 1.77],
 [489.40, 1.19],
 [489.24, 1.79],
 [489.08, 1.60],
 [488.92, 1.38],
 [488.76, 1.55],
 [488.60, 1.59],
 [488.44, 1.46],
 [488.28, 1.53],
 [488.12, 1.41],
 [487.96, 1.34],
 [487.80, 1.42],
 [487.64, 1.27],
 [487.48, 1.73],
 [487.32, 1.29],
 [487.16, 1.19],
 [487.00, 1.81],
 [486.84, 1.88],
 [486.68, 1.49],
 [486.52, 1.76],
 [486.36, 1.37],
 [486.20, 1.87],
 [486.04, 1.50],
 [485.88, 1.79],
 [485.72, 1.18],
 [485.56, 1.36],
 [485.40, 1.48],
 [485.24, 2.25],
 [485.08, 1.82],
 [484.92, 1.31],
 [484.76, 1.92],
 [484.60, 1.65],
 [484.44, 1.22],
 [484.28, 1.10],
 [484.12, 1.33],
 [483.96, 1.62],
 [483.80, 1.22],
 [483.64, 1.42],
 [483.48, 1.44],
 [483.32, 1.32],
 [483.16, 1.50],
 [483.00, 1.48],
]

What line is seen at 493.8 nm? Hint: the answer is H-gamma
